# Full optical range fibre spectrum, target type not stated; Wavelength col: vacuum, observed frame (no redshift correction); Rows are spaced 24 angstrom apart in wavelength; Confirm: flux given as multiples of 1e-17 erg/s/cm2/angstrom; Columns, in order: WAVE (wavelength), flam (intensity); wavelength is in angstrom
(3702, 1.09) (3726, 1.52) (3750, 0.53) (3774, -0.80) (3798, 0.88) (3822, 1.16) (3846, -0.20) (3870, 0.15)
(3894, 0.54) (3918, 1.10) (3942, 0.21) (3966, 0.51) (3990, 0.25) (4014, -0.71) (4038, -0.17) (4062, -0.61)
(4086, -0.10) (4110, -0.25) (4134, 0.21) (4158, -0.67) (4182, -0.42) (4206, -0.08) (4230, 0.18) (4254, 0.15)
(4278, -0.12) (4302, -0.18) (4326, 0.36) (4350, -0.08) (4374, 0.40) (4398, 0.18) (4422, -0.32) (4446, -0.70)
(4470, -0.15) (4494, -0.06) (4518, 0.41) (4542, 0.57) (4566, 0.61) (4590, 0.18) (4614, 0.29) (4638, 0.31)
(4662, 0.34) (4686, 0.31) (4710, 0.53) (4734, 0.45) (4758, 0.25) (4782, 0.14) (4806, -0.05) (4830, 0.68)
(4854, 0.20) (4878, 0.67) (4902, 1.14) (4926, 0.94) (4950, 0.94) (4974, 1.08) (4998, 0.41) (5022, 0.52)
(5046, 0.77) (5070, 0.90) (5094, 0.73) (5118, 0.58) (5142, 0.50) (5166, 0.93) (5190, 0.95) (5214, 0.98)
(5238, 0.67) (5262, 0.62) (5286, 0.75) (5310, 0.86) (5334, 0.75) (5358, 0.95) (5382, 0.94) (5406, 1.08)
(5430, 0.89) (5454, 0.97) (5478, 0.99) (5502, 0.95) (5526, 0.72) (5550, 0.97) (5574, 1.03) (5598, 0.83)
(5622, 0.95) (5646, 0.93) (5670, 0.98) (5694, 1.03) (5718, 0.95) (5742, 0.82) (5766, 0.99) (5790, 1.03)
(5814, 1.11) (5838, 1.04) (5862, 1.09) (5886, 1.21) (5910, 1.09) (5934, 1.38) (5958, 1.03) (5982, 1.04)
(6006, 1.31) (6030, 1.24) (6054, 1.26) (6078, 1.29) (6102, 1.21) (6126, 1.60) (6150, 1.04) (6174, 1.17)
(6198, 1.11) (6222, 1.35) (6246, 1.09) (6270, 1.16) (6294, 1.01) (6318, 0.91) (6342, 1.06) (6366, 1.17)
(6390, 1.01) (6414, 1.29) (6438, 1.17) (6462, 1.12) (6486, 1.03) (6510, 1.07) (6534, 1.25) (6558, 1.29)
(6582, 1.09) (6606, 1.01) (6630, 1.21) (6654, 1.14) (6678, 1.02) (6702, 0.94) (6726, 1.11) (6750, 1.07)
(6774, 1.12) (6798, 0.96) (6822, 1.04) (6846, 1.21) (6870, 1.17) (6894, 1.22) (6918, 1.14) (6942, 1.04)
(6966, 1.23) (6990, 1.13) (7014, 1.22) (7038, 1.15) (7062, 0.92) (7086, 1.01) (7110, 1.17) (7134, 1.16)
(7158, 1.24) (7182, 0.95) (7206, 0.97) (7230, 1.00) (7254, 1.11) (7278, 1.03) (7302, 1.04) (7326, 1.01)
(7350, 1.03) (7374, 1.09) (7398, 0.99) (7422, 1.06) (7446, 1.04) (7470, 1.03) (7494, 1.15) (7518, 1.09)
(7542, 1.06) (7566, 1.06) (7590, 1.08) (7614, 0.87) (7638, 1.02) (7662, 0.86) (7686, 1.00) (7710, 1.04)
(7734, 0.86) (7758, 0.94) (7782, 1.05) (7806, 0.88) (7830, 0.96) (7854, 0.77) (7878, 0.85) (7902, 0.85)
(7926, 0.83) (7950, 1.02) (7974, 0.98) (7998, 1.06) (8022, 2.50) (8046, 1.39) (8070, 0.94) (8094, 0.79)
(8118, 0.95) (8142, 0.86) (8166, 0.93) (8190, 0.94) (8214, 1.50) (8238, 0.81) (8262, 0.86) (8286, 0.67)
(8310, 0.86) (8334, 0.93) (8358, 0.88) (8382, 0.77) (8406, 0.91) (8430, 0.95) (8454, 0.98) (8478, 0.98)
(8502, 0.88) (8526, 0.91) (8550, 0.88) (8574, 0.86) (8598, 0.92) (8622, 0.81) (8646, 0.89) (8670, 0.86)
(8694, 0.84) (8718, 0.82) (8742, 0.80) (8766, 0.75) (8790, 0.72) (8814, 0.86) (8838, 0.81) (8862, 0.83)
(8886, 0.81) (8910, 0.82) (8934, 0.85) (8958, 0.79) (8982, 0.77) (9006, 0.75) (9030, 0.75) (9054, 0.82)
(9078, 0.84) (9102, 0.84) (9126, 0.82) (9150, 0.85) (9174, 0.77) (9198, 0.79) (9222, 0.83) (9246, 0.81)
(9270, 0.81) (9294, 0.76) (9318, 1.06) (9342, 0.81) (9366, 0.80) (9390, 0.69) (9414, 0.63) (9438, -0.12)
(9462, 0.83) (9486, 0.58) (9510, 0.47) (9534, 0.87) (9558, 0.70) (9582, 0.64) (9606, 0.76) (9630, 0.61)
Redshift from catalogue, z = 0.222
